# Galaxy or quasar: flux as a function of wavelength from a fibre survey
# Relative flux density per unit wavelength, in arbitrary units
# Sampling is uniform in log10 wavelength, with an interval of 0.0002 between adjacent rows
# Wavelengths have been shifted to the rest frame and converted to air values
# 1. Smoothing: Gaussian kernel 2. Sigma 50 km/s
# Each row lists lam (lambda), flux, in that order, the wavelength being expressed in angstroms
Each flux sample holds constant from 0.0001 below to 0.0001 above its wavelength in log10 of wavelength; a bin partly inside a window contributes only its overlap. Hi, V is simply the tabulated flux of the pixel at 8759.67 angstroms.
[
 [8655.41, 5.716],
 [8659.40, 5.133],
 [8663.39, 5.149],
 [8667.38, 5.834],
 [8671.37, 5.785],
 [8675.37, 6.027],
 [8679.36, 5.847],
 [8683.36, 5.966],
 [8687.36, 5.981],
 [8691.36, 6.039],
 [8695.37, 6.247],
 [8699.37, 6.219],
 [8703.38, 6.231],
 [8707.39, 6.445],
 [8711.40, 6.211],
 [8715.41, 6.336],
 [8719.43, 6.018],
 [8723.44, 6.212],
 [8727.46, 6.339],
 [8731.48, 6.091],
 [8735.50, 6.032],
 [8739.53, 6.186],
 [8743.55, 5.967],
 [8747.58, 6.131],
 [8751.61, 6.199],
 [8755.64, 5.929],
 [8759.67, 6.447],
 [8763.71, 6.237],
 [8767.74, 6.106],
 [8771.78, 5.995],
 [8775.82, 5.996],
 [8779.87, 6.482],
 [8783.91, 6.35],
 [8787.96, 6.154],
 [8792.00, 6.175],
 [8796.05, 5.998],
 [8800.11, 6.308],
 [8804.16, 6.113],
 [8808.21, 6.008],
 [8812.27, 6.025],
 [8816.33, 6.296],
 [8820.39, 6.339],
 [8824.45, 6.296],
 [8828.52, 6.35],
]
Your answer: 6.447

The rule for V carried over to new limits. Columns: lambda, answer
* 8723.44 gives 6.212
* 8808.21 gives 6.008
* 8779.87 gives 6.482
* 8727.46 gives 6.339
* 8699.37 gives 6.219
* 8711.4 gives 6.211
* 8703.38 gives 6.231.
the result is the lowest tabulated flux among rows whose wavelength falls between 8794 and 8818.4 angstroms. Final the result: 5.998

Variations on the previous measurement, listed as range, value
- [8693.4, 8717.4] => 6.211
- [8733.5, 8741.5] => 6.032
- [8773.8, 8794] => 5.996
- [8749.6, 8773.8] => 5.929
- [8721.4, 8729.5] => 6.212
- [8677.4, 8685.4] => 5.847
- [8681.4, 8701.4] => 5.966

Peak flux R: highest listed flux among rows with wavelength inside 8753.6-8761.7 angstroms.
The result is 6.447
